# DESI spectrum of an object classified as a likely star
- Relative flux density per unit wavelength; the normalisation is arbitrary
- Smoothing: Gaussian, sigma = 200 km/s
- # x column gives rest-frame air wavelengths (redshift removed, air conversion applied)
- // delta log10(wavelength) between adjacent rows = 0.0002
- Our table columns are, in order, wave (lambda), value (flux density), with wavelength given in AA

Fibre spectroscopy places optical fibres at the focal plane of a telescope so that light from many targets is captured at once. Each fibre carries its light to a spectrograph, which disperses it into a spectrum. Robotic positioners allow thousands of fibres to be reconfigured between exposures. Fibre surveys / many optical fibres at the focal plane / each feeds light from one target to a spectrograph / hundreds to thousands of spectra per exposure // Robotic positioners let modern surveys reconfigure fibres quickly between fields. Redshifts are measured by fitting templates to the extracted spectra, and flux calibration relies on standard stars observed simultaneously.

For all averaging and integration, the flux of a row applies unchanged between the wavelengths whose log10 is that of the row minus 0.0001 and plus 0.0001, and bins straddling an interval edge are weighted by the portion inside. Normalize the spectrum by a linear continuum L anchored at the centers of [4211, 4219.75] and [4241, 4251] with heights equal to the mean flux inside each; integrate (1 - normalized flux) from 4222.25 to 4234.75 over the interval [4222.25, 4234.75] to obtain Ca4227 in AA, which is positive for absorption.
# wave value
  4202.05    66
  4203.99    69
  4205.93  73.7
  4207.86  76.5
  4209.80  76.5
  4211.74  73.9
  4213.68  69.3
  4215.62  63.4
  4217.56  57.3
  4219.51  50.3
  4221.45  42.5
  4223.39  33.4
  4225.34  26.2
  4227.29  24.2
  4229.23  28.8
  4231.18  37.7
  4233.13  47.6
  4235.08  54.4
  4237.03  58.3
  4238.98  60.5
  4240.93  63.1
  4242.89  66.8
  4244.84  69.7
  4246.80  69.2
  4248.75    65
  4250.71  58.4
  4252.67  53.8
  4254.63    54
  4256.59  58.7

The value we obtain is 5.9 AA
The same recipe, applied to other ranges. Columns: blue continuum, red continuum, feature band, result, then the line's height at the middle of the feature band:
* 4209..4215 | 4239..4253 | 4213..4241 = 8.8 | 68.8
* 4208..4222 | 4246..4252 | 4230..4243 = 1.9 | 63.4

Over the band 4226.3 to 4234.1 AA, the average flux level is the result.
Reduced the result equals 34.6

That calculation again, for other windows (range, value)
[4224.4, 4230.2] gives 26.4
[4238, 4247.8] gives 65.9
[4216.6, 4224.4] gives 45.7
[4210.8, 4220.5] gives 62.7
